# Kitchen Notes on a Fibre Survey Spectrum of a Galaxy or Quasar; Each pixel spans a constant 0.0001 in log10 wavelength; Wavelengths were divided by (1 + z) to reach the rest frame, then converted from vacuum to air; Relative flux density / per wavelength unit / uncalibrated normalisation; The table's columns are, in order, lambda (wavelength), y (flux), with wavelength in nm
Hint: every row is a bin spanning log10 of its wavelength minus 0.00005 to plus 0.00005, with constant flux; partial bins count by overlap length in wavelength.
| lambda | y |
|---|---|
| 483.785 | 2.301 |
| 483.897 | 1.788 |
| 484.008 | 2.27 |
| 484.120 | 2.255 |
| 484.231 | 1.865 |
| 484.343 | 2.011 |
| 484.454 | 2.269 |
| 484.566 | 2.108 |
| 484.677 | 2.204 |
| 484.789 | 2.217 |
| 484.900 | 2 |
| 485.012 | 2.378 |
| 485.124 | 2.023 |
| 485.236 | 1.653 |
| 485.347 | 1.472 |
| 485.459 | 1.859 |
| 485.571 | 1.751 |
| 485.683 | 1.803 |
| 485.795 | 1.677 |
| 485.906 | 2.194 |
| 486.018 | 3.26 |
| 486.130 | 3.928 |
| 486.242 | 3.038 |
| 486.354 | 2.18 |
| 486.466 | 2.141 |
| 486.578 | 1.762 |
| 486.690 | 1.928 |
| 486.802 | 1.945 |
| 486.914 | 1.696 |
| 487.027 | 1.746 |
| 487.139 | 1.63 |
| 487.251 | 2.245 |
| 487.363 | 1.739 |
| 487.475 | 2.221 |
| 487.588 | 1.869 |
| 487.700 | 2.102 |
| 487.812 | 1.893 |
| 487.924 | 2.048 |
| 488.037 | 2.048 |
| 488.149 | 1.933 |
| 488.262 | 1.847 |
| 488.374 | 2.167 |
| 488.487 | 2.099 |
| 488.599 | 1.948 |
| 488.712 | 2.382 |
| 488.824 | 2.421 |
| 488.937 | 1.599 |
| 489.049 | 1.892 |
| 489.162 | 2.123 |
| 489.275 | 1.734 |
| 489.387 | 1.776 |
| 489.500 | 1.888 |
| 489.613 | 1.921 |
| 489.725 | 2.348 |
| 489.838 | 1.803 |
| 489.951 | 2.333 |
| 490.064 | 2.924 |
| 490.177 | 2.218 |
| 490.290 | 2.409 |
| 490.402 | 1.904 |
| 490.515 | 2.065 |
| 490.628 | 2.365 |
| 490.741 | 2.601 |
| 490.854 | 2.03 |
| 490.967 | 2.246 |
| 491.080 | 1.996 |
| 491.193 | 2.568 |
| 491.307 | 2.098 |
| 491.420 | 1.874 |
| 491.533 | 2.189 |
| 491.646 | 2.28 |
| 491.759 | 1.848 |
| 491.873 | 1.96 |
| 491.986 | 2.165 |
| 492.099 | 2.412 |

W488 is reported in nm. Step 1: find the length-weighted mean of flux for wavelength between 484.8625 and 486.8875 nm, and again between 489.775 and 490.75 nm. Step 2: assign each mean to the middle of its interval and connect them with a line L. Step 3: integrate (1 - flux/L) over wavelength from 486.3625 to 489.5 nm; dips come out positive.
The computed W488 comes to 0.358 nm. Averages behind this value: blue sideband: 2.16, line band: 1.96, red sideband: 2.28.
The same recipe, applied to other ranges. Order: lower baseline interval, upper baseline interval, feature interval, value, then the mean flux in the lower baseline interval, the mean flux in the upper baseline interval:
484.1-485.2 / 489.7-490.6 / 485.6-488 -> 0.03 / 2.12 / 2.25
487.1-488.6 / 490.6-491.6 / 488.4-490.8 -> -0.02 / 1.99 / 2.21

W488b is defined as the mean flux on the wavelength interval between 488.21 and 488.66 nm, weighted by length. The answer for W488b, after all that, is 2.02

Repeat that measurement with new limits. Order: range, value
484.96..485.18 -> 2.19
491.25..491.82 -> 2.06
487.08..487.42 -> 1.88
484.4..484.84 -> 2.2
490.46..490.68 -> 2.21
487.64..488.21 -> 2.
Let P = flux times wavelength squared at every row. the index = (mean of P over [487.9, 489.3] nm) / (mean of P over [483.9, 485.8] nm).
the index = 1.03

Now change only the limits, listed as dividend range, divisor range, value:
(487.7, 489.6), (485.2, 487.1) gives 0.95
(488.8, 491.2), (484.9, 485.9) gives 1.17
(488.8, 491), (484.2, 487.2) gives 1.03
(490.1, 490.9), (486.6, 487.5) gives 1.21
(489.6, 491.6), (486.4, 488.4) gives 1.16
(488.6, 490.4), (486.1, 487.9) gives 1.01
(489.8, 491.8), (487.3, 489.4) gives 1.12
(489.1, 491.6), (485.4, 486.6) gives 0.94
